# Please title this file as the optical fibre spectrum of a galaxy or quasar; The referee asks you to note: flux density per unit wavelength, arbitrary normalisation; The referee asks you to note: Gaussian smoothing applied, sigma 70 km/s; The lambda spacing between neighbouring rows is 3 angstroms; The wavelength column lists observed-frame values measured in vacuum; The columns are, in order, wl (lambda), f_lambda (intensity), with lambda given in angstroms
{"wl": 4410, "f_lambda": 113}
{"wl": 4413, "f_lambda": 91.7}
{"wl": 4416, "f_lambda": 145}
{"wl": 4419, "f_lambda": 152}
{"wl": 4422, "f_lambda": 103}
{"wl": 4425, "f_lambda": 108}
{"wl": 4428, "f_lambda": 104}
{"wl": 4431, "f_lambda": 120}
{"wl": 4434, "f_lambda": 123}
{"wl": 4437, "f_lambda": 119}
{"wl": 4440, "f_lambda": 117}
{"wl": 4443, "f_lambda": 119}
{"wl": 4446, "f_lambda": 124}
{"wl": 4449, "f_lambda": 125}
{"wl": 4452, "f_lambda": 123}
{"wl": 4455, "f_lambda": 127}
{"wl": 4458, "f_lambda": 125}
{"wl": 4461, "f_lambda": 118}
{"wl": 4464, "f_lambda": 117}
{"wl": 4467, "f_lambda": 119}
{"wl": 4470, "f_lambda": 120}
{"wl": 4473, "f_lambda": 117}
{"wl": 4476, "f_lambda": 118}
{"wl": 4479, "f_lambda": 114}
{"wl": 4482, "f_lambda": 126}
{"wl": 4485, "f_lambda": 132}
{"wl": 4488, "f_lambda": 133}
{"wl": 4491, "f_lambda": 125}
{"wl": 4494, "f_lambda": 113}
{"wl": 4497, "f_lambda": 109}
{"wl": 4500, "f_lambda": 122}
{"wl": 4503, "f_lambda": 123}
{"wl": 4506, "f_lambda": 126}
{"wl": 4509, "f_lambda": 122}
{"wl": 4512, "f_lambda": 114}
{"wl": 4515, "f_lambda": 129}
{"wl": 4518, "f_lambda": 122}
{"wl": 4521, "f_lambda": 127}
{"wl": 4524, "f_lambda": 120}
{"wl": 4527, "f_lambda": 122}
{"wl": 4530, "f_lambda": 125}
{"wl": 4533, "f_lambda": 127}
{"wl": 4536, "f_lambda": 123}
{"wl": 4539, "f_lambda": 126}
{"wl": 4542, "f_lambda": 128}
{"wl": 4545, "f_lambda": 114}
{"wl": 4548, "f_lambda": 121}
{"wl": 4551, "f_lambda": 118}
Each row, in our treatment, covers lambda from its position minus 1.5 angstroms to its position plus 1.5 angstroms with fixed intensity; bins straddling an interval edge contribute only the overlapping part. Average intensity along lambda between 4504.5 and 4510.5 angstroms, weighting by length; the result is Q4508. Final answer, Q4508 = 124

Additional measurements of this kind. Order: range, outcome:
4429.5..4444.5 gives 120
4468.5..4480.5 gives 117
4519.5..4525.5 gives 124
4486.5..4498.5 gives 120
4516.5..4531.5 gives 123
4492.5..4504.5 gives 117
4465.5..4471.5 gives 120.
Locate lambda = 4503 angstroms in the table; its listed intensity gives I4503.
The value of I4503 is 123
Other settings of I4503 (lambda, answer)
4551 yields 118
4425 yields 108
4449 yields 125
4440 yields 117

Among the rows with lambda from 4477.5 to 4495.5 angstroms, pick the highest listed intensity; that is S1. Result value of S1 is 133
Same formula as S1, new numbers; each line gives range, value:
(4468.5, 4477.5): 120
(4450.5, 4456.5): 127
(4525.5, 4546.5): 128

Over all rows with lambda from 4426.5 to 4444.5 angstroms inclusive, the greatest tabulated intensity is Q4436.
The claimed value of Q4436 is 123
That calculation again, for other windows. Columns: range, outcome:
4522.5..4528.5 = 122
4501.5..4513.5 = 126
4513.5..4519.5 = 129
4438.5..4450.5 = 125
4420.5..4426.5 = 108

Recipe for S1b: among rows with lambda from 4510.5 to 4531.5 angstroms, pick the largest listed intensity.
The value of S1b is 129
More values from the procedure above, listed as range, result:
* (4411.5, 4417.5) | 145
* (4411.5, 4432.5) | 152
